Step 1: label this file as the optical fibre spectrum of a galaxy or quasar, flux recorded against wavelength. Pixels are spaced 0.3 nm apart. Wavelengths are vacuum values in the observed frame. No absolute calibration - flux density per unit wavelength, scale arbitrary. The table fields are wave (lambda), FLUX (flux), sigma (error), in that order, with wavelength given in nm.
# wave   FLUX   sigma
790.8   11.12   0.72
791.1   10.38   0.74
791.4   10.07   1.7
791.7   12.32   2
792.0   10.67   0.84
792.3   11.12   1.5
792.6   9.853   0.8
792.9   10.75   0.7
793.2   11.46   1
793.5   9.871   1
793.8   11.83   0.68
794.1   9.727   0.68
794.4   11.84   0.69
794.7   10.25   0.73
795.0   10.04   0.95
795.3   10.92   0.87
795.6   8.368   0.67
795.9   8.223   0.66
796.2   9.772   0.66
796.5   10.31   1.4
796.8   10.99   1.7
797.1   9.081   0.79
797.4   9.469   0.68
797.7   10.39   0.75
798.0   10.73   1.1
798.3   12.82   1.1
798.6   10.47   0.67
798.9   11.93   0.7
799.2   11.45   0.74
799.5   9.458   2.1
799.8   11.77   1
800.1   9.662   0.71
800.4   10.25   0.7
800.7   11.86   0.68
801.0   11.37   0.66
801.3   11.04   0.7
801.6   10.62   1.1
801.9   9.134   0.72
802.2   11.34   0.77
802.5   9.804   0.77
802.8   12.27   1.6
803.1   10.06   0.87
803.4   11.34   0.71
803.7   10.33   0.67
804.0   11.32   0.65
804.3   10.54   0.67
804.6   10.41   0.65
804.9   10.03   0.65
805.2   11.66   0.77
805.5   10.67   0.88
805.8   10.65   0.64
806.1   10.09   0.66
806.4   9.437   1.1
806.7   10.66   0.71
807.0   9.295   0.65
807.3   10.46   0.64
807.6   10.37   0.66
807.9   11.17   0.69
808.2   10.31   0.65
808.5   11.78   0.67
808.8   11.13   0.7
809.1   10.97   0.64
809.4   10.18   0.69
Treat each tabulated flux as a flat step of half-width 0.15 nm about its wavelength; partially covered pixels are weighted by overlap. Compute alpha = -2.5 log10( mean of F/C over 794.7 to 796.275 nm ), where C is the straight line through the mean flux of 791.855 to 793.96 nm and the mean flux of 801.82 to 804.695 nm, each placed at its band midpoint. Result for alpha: 0.133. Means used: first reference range 10.8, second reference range 10.7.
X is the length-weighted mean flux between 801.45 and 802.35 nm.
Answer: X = 10.4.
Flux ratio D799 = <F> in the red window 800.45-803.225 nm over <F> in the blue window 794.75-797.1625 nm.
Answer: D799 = 1.11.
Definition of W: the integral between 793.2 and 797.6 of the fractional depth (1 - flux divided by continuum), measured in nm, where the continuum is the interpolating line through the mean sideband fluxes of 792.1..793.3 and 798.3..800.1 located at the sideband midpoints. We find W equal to 0.315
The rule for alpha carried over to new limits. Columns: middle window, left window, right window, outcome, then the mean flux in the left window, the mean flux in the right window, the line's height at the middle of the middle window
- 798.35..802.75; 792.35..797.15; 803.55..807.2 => -0.05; 10.2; 10.4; 10.3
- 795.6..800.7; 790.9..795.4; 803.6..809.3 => 0.03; 10.7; 10.6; 10.7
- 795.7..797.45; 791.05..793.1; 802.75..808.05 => 0.12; 10.8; 10.6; 10.7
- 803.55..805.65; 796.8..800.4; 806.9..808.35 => -0.03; 10.7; 10.4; 10.5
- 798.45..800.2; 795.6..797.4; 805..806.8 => -0.10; 9.55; 10.5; 9.84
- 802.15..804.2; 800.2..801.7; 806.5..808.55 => -0.01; 11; 10.5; 10.8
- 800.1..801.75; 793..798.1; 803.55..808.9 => -0.05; 10.2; 10.6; 10.4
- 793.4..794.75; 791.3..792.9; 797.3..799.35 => 0.01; 10.8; 11.1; 10.9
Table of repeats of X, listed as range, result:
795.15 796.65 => 9.52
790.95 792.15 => 10.9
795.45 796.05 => 8.3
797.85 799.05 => 11.5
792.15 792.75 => 10.5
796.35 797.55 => 9.96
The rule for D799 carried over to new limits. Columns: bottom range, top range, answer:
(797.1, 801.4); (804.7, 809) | 0.97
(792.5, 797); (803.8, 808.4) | 1.02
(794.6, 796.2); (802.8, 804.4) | 1.14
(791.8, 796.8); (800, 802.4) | 1.03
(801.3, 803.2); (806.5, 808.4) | 0.98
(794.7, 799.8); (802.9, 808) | 1.02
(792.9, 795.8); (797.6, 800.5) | 1.04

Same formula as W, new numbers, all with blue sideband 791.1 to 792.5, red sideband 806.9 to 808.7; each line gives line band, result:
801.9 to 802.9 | -0.01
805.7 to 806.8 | 0.05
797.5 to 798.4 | -0.03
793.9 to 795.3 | 0.04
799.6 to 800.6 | 0.02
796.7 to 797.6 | 0.08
